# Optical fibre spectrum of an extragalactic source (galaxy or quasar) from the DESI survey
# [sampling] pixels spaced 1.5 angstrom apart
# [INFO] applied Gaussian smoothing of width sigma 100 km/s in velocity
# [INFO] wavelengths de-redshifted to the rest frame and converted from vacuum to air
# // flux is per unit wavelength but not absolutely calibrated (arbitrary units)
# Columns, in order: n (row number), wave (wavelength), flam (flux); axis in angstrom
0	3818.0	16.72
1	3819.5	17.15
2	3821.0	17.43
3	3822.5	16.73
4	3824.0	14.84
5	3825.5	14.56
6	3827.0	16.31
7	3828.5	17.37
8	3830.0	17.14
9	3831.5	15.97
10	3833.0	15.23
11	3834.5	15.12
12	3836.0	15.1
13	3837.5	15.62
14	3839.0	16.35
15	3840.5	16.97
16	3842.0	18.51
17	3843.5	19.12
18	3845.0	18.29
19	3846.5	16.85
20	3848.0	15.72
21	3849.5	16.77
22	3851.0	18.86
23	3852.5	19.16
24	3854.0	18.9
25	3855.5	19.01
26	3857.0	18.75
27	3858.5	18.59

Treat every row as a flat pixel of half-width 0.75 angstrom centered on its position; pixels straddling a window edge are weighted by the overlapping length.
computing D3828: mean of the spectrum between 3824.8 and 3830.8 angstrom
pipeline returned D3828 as 16.4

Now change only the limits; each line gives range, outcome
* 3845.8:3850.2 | 16.4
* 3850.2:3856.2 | 19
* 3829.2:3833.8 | 16.1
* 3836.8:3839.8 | 16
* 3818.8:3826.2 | 16.1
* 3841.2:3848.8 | 17.7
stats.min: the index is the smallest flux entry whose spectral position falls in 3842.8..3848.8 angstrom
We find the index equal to 15.72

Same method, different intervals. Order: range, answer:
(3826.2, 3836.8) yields 15.1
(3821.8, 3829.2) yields 14.56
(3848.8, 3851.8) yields 16.77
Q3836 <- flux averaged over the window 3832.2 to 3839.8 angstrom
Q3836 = 15.5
